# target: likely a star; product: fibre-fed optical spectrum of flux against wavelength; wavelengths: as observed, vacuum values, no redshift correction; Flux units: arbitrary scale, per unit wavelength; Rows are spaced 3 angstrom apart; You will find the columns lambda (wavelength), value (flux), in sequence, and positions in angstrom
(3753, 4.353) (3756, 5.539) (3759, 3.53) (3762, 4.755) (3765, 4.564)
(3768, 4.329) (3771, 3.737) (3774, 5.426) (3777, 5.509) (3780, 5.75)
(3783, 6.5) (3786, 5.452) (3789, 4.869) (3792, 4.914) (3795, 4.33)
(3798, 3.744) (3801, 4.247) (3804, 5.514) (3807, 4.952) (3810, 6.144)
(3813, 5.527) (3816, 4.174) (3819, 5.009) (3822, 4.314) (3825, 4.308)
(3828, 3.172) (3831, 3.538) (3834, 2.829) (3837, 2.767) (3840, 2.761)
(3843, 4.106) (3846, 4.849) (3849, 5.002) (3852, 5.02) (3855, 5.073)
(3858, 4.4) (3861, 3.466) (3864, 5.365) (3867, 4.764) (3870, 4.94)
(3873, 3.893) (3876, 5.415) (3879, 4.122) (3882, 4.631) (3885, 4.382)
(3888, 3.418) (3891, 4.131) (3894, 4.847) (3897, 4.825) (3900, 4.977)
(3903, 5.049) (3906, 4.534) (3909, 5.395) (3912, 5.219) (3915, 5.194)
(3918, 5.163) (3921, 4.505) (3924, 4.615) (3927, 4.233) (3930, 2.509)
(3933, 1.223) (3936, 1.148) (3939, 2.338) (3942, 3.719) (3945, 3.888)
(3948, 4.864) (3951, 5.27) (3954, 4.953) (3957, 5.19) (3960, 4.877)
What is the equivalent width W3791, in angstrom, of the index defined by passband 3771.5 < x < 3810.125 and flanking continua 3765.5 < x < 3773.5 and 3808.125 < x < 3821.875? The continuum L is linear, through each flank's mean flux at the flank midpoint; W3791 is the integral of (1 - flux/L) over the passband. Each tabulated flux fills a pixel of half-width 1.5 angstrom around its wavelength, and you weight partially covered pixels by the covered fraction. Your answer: -3.8 angstrom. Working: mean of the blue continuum 4.27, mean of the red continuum 5.12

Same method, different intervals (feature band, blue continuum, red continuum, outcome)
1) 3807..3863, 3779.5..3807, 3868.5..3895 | 5.34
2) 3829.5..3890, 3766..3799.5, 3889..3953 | 3.68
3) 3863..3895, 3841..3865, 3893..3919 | 1.90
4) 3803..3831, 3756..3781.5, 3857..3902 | -0.37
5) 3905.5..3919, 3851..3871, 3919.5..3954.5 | -4.13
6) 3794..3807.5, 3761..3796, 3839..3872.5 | 0.95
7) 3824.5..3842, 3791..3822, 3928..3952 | 5.05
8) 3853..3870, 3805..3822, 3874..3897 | 0.00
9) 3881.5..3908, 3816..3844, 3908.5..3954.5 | -4.73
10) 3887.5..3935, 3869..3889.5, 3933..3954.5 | -4.60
